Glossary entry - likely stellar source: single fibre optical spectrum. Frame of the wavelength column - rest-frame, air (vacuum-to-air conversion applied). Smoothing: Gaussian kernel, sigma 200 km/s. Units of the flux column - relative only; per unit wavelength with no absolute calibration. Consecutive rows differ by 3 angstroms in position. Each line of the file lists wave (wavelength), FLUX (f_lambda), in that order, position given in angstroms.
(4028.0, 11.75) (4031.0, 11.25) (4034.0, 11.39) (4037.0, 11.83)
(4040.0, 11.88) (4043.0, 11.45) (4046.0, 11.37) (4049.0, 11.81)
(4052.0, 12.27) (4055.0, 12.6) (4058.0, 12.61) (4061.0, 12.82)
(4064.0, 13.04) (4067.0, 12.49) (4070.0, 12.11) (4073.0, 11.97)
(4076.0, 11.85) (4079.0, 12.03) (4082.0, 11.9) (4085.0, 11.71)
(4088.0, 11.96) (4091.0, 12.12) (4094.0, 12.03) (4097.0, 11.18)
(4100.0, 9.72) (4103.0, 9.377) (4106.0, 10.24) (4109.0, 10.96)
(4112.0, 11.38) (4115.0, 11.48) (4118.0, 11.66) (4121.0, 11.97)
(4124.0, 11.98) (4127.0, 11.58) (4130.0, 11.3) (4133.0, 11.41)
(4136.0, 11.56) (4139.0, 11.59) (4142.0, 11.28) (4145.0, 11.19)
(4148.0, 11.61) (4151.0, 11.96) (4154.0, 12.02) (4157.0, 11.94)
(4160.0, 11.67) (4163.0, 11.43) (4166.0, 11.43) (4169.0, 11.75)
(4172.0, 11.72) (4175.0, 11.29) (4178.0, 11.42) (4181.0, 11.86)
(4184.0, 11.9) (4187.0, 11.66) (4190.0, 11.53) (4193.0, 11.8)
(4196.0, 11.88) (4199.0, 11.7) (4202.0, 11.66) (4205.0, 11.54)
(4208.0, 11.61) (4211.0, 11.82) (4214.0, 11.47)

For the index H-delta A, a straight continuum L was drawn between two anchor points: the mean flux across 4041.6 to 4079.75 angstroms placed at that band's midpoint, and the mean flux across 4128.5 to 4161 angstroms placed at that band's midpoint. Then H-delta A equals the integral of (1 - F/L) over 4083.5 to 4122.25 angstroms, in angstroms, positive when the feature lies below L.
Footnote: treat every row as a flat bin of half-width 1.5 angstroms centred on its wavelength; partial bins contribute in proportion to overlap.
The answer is 2.2 angstroms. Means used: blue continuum 12.2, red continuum 11.6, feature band 11.2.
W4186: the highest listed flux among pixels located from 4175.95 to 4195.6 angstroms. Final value 11.9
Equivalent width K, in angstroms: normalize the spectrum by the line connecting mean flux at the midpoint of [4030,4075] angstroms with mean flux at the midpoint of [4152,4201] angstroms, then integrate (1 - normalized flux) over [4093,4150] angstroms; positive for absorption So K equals 3.0 angstroms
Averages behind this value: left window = 12.1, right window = 11.7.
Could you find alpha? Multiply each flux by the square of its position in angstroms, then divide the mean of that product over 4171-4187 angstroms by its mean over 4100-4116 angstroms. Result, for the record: 1.14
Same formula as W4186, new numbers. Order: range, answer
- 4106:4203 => 12.02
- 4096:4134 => 11.98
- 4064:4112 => 13.04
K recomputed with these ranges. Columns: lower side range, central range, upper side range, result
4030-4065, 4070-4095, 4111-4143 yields -0.28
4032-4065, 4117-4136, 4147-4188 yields 0.29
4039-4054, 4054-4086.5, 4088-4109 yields -2.60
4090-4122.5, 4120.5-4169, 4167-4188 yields -0.96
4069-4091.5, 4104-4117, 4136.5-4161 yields 0.92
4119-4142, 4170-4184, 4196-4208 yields 0.03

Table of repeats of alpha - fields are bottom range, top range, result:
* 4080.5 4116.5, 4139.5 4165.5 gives 1.07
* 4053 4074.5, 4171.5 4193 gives 0.98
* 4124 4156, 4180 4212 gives 1.04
